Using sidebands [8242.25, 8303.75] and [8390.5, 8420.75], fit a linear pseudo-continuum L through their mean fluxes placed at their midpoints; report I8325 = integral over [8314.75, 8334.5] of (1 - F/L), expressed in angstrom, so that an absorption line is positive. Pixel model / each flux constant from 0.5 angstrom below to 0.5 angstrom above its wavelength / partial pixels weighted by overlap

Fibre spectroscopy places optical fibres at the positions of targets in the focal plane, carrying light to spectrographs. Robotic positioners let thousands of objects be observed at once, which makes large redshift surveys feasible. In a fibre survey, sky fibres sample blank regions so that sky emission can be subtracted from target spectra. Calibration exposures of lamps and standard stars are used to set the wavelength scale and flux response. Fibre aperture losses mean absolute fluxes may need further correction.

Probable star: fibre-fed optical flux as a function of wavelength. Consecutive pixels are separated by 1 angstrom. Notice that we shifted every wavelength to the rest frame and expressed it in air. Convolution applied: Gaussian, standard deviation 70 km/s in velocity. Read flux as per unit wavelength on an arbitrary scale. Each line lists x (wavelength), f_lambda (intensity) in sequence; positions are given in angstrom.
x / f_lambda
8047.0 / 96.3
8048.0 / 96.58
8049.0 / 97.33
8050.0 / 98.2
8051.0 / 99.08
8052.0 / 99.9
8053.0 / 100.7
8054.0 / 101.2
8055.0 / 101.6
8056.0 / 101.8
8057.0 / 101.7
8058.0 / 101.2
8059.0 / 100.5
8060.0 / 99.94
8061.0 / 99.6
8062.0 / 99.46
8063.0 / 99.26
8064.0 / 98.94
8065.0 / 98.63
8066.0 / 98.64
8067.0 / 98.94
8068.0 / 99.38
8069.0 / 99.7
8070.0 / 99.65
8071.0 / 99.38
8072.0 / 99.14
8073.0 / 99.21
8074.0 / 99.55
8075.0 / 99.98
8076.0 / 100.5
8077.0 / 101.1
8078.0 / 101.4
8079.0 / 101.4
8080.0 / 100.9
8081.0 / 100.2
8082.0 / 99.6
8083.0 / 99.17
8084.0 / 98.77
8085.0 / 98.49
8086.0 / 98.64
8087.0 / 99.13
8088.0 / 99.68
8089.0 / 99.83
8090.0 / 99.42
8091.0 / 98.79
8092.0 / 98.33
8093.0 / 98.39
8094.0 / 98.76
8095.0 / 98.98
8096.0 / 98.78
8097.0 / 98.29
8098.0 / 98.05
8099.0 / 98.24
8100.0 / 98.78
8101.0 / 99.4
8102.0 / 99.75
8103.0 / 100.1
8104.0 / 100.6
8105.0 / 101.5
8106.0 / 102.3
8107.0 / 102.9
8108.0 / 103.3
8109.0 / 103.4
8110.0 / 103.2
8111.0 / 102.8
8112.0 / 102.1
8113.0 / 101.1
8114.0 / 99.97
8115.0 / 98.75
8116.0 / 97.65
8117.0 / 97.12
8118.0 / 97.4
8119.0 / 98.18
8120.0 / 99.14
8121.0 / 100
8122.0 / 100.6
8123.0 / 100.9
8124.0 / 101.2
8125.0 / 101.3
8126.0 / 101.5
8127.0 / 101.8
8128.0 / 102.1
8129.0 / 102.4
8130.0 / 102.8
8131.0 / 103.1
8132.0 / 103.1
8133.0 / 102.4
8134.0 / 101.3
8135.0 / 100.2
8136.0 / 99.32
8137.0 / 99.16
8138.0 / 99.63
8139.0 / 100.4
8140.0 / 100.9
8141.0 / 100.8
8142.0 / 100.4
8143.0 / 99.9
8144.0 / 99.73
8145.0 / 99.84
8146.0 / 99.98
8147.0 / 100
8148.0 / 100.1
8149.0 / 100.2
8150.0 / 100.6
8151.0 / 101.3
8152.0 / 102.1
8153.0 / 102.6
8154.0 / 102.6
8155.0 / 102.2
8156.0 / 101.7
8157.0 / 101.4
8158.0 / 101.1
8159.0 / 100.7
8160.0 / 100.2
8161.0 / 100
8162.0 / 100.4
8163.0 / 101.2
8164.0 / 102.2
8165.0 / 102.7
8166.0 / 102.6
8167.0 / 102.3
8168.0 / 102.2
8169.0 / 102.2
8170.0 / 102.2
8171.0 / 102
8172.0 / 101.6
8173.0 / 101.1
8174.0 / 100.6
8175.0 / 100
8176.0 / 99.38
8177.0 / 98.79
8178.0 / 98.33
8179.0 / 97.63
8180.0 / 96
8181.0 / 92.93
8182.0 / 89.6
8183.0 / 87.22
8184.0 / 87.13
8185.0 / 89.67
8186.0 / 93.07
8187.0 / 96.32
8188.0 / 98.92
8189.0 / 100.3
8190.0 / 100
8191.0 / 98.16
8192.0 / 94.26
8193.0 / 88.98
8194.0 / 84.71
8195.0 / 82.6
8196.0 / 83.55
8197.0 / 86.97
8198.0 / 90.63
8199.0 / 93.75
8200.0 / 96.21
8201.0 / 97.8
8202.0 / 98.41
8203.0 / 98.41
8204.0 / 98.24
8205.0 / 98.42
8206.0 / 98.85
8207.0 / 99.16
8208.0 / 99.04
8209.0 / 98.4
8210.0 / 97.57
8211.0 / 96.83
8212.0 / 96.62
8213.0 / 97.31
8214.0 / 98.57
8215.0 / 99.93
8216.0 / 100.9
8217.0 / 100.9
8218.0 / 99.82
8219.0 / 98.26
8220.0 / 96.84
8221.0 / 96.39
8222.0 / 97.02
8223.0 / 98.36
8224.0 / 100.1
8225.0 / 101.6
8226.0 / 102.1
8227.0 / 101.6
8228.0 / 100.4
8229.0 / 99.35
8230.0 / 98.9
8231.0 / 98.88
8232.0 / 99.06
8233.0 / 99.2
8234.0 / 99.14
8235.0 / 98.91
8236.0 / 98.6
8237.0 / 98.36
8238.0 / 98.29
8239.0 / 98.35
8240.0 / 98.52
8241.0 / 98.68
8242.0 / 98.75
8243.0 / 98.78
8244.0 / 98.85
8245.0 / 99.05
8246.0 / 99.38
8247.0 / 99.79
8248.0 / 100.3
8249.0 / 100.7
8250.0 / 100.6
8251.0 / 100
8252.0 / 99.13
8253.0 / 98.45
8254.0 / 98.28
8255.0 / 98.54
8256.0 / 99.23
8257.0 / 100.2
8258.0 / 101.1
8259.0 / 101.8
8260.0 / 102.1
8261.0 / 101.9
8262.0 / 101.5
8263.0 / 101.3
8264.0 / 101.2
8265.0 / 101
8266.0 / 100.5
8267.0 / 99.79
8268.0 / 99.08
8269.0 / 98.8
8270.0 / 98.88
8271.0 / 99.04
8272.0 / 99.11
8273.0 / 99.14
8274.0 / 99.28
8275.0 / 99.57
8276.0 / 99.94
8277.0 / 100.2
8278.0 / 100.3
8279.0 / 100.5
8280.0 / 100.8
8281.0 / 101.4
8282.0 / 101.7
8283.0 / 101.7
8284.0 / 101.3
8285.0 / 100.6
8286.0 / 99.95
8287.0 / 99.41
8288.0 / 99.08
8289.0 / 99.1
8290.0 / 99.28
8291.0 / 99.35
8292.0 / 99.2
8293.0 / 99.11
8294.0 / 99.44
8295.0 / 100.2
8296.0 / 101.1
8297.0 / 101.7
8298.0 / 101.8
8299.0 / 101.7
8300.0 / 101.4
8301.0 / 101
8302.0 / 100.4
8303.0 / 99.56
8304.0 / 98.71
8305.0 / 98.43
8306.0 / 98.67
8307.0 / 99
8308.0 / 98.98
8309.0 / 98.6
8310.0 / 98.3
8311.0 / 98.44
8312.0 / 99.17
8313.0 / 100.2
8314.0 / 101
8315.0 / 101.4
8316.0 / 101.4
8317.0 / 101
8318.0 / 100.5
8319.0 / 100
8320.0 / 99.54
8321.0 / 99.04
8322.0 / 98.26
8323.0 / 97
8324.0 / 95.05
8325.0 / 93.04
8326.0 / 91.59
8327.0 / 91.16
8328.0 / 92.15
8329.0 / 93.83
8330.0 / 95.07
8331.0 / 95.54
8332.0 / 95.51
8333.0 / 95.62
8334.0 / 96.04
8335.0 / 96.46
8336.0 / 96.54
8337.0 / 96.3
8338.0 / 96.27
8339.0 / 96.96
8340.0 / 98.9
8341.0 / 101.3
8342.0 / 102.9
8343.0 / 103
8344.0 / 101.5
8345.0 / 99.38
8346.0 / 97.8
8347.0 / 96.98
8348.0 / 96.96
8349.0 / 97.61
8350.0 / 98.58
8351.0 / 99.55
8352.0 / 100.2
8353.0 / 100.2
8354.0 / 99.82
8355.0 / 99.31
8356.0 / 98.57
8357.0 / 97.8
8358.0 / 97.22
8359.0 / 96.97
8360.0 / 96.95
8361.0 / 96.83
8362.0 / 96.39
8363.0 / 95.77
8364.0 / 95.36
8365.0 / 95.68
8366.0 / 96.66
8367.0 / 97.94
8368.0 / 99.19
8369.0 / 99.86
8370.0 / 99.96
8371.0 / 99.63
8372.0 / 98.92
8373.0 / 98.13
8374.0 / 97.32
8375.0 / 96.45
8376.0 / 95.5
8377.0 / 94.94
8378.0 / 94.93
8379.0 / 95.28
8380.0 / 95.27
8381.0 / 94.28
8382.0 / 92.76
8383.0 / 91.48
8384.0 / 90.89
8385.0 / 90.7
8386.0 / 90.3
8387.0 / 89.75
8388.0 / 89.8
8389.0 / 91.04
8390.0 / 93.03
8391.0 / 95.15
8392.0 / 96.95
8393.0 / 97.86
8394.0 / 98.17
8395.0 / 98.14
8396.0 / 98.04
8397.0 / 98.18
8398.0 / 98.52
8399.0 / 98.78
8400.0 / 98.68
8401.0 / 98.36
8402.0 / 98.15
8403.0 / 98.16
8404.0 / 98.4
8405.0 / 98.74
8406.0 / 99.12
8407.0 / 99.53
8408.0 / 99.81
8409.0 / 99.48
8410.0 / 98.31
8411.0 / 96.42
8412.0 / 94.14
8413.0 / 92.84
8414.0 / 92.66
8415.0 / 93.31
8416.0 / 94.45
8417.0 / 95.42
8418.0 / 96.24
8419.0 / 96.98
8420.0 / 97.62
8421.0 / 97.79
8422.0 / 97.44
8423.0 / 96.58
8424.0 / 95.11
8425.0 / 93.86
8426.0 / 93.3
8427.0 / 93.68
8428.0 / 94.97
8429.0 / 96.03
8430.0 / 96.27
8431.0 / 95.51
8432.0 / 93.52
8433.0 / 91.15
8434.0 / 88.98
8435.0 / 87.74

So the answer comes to 0.5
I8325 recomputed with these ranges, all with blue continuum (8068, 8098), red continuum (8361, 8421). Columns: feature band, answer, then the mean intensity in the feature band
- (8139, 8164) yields -0.5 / 101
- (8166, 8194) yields 0.4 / 96.9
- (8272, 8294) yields -0.6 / 100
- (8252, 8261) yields -0.2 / 100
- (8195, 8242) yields 0.1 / 97.7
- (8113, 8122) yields 0.0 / 98.8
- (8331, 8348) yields -0.2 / 98.1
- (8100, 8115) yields -0.3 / 101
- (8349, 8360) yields -0.2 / 98.7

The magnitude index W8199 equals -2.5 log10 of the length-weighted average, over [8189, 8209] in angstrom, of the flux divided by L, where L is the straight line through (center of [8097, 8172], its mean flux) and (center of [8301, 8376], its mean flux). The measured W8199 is 0.06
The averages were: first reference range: 101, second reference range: 98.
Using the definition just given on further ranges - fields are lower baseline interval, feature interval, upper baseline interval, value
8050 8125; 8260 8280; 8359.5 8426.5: -0.03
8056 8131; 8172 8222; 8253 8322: 0.05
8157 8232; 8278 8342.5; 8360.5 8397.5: -0.03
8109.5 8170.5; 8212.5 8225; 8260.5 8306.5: 0.02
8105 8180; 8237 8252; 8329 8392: 0.00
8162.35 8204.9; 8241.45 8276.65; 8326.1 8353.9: -0.03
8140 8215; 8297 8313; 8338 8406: -0.03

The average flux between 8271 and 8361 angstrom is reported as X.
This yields 98.8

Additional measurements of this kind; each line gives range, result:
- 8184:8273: 98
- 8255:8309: 100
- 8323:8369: 97.2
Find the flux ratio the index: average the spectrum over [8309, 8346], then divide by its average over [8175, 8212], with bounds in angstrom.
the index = 1.03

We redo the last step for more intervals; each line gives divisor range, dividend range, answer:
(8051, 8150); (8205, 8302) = 0.99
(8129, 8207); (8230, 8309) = 1.02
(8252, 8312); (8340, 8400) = 0.97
